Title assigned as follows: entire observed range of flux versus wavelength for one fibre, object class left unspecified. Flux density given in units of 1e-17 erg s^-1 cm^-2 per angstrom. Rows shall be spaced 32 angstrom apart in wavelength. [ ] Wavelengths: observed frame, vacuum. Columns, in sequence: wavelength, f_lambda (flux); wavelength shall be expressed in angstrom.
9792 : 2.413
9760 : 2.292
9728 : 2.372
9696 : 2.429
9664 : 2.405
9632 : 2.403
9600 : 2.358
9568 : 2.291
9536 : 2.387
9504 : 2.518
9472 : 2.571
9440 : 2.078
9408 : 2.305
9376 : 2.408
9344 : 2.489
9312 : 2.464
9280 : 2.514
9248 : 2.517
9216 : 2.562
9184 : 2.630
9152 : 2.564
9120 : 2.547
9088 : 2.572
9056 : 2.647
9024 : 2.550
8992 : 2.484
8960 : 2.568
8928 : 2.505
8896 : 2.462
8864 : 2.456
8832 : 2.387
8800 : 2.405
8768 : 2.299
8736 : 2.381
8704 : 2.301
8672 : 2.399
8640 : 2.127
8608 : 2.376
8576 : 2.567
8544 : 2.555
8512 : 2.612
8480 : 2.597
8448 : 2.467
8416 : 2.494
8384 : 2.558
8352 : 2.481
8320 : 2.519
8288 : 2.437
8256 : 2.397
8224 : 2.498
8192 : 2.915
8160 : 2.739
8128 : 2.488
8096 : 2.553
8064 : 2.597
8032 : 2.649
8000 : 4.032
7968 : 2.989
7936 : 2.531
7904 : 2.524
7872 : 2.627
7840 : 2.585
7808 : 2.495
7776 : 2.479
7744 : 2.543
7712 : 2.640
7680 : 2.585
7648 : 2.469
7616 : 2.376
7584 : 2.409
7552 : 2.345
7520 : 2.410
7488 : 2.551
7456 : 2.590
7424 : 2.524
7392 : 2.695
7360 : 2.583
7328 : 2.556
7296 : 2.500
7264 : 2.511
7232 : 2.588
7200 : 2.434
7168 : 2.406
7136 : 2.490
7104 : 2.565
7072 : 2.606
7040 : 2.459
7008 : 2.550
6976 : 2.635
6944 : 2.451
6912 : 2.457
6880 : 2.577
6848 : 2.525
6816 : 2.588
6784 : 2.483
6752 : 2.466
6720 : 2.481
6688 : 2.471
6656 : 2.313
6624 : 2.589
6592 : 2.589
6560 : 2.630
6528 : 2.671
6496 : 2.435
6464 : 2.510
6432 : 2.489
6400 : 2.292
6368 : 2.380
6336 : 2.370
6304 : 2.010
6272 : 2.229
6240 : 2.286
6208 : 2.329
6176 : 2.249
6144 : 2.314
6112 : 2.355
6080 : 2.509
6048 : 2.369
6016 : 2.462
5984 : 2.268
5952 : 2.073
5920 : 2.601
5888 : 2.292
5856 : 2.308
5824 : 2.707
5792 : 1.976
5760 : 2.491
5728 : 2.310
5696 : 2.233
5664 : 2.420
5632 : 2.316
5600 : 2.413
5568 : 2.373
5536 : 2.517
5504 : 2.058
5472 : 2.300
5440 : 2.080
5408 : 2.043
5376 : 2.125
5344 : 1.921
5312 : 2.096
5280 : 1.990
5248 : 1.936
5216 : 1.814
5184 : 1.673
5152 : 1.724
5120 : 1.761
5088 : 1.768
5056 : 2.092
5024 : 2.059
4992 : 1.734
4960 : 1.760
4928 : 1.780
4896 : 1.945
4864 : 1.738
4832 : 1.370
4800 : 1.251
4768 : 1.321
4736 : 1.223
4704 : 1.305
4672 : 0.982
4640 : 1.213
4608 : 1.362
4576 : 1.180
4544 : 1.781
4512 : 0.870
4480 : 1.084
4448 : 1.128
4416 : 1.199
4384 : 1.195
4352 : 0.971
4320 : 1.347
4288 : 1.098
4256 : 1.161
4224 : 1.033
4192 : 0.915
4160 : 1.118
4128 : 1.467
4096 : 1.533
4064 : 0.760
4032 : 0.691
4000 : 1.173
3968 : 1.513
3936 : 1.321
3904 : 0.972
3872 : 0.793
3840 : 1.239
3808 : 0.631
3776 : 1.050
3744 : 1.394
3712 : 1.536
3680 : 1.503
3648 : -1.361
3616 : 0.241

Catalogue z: 0.22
